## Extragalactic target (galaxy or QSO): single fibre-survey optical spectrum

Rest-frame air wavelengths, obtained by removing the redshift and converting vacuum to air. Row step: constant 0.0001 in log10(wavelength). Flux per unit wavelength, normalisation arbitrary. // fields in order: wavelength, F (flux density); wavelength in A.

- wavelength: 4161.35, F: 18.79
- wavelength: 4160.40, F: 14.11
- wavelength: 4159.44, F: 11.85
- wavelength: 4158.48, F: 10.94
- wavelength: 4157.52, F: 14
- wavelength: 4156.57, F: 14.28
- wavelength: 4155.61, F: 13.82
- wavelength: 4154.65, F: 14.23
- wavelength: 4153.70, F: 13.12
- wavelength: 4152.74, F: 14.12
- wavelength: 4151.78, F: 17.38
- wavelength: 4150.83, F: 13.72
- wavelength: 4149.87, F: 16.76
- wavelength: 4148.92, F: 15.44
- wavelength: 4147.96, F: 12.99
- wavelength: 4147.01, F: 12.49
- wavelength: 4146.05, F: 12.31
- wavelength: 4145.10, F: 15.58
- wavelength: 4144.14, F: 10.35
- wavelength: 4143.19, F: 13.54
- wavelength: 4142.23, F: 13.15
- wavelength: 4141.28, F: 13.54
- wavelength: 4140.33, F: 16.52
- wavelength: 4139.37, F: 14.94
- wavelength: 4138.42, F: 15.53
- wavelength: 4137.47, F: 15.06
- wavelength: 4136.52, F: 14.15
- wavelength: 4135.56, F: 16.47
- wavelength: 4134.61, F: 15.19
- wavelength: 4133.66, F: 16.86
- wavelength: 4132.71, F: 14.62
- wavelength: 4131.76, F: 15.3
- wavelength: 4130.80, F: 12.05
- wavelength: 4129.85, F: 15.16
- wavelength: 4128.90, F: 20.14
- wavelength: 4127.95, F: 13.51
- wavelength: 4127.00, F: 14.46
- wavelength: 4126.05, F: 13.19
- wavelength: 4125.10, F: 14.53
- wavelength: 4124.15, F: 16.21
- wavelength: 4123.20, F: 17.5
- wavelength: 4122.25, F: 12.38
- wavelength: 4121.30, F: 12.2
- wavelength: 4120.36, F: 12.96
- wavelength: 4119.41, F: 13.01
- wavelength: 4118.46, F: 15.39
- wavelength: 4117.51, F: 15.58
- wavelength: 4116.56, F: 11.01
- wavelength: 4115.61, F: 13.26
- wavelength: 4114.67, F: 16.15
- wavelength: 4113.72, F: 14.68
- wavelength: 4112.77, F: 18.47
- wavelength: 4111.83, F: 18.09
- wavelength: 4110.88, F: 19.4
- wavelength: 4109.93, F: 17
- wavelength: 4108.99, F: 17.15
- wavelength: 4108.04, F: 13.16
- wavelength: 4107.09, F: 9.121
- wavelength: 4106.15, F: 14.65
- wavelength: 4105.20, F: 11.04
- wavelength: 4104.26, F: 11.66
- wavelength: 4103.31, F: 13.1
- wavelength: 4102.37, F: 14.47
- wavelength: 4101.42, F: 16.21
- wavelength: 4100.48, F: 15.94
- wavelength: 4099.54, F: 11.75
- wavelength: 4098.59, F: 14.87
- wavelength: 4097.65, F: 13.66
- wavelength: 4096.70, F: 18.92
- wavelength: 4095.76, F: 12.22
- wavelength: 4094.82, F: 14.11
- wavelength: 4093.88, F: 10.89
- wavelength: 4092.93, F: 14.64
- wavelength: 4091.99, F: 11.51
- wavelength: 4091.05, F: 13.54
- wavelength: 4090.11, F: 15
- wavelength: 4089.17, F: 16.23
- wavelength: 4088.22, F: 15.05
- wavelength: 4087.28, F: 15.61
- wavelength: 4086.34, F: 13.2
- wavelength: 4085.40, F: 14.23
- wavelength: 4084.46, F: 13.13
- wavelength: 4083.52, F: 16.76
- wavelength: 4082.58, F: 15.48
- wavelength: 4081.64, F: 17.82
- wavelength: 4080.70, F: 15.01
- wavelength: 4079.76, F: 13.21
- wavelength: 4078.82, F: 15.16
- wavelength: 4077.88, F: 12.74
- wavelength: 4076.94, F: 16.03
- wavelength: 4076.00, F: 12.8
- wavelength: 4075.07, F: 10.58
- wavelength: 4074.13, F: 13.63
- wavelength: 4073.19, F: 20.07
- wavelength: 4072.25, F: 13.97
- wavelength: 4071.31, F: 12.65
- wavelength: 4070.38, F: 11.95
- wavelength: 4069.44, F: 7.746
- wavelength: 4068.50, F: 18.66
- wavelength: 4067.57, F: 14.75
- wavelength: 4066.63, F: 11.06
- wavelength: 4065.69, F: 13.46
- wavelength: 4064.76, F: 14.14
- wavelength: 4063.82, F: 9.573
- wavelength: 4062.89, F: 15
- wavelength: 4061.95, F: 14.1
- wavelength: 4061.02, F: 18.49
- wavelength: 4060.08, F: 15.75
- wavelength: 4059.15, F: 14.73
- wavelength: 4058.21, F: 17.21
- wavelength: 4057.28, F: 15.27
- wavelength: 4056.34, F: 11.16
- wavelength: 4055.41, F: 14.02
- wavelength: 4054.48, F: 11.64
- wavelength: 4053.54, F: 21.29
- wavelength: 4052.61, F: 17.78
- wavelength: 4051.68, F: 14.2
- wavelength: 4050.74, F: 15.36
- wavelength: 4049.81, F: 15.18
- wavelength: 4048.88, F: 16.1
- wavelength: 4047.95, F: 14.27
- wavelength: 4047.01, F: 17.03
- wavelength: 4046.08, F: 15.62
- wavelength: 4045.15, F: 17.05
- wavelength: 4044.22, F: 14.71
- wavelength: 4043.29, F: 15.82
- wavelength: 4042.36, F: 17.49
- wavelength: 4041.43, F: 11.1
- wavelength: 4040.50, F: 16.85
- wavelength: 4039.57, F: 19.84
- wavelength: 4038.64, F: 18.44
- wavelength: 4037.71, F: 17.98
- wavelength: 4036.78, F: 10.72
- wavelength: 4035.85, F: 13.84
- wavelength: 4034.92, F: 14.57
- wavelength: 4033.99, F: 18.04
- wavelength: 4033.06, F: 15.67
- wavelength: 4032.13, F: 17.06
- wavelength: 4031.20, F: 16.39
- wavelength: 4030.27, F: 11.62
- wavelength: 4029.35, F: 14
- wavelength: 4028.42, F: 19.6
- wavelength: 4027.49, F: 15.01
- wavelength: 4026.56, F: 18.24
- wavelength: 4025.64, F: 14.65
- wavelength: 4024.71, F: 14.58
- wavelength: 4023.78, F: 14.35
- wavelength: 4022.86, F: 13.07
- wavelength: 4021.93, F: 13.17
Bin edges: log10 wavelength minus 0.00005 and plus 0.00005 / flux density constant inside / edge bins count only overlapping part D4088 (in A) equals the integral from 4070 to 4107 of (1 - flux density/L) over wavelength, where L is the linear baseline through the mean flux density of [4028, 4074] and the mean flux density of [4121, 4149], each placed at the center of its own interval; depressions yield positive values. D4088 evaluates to 1.8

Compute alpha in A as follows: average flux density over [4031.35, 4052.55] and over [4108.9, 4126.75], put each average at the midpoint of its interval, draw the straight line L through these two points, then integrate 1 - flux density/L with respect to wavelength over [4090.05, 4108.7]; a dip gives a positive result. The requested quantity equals 2.2 A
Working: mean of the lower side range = 15.8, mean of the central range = 13.5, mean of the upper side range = 15.1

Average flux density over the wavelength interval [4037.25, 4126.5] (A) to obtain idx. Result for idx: 14.7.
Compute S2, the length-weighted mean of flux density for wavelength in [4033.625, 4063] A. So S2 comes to 15.6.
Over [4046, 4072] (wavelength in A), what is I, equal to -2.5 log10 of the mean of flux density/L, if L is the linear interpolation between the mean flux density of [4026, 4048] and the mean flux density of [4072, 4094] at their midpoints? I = 0.05 mag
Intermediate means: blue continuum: 15.9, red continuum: 14.5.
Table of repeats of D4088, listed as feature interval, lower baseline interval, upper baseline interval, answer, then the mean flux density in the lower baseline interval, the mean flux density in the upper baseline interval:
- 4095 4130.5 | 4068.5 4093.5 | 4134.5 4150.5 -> -0.9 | 14.2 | 14.3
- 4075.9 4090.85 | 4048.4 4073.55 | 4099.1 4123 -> -0.4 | 14.6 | 14.4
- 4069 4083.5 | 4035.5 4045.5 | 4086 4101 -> 0.7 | 15.8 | 14.2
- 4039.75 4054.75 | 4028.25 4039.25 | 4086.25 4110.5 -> -0.6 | 15.6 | 14.1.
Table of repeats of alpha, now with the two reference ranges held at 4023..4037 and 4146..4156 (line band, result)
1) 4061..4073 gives 1.2 A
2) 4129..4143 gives -0.6 A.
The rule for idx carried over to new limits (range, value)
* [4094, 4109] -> 13.7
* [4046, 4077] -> 14.5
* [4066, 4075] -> 13.7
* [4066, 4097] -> 14.2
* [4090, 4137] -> 14.5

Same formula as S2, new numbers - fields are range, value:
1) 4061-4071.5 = 13.3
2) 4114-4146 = 14.5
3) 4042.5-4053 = 15.8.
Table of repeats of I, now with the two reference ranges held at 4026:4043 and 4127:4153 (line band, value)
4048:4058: 0.03 mag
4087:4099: 0.07 mag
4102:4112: 0.06 mag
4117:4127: 0.05 mag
